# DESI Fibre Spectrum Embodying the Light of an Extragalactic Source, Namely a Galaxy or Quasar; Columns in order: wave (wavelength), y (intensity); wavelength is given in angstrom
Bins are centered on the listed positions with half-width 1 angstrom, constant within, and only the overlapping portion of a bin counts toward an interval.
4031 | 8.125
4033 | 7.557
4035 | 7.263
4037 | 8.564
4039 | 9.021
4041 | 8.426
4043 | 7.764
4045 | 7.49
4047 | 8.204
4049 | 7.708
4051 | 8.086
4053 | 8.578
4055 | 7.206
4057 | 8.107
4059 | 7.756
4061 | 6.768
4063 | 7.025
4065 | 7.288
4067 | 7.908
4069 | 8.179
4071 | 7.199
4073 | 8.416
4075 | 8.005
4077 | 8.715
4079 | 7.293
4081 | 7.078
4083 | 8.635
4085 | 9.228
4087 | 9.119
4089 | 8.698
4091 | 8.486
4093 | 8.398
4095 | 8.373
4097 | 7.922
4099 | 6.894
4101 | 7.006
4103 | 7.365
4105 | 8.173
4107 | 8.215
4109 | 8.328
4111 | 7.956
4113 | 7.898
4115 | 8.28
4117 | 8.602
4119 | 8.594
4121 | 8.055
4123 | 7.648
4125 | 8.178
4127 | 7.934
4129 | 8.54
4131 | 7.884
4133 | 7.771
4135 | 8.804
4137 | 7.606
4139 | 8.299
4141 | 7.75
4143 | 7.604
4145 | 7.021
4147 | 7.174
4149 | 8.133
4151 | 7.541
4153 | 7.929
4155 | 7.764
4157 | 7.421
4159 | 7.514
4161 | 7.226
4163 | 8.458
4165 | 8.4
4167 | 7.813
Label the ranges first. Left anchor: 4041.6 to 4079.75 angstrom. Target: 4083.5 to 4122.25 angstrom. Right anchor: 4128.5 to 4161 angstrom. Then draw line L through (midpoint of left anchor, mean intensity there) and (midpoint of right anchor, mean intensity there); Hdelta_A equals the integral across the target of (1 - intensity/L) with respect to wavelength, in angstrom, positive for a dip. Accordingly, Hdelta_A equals -2.1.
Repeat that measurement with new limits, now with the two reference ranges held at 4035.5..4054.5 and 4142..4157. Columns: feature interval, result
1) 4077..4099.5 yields -0.9 angstrom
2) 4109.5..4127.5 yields -0.9 angstrom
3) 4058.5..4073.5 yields 0.9 angstrom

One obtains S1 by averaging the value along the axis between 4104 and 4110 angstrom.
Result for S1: 8.24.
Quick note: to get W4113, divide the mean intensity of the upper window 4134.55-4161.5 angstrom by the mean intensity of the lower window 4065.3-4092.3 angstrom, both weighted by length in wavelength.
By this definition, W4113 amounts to 0.94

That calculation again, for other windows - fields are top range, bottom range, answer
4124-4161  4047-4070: 1.01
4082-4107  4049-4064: 1.07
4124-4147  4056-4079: 1.02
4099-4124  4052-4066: 1.06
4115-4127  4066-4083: 1.04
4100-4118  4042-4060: 1.01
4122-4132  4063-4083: 1.03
